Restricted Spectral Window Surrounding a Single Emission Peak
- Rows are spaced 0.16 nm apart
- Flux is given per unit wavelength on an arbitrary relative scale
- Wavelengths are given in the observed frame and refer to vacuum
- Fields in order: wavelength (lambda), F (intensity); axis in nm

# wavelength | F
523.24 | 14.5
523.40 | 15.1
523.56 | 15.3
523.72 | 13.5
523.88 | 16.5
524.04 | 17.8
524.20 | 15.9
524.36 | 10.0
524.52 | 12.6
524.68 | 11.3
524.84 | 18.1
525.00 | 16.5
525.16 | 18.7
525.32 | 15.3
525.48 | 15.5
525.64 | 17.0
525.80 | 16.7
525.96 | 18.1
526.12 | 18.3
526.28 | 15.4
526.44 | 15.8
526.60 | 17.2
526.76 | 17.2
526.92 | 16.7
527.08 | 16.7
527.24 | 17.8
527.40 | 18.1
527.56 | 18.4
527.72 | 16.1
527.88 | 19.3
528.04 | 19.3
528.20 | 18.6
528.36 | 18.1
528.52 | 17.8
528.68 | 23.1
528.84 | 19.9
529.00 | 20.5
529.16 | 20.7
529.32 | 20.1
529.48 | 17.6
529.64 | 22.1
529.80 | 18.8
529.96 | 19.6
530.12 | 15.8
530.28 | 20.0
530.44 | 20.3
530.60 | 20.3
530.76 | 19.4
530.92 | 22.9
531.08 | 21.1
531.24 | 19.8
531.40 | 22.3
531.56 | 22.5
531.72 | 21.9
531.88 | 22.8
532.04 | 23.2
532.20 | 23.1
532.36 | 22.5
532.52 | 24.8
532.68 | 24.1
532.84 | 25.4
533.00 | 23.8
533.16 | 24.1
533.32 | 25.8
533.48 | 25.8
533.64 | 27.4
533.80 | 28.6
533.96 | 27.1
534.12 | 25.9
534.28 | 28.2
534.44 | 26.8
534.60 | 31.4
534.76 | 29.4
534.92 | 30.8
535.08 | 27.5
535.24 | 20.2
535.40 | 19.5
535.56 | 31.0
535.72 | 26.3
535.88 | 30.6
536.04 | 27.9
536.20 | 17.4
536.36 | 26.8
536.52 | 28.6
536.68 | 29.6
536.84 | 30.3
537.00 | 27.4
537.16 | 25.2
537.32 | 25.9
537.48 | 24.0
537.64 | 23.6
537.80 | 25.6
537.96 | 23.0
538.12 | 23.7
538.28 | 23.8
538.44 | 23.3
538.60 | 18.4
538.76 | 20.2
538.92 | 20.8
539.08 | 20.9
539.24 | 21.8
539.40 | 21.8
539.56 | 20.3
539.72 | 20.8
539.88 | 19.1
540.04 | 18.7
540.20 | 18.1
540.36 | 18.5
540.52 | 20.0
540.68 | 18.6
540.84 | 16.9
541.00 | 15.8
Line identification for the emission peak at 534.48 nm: C IV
